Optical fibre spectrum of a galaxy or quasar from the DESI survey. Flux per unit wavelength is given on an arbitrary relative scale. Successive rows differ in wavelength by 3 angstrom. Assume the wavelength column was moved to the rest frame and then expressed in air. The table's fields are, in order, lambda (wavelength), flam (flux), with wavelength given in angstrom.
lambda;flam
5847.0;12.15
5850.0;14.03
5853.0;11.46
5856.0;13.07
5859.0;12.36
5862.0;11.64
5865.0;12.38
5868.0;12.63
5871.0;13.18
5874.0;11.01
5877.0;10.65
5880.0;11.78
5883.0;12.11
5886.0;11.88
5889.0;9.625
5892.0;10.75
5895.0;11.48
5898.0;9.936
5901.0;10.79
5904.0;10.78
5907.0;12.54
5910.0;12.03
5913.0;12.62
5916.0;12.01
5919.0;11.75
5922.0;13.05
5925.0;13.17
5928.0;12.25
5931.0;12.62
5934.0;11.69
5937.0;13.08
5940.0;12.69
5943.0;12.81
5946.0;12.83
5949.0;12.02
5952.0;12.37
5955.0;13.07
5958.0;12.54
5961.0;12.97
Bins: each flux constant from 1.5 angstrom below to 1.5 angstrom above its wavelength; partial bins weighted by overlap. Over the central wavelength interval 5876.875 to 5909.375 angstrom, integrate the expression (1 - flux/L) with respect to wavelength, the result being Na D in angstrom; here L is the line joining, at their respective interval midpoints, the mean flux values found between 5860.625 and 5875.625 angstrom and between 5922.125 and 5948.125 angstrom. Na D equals 3.1 angstrom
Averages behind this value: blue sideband 12.2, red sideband 12.6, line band 11.2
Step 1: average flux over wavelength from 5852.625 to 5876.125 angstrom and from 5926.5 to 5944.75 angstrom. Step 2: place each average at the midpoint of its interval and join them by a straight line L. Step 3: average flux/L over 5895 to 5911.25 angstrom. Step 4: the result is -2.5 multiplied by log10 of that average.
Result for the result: 0.11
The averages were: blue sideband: 12.2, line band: 11.2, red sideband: 12.5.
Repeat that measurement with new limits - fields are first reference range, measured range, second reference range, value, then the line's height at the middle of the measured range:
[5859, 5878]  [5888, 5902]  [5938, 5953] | 0.158 mag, 12.2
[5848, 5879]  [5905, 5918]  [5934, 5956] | 0.021 mag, 12.5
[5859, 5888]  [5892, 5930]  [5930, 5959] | 0.039 mag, 12.3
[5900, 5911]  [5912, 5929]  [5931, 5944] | -0.040 mag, 12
